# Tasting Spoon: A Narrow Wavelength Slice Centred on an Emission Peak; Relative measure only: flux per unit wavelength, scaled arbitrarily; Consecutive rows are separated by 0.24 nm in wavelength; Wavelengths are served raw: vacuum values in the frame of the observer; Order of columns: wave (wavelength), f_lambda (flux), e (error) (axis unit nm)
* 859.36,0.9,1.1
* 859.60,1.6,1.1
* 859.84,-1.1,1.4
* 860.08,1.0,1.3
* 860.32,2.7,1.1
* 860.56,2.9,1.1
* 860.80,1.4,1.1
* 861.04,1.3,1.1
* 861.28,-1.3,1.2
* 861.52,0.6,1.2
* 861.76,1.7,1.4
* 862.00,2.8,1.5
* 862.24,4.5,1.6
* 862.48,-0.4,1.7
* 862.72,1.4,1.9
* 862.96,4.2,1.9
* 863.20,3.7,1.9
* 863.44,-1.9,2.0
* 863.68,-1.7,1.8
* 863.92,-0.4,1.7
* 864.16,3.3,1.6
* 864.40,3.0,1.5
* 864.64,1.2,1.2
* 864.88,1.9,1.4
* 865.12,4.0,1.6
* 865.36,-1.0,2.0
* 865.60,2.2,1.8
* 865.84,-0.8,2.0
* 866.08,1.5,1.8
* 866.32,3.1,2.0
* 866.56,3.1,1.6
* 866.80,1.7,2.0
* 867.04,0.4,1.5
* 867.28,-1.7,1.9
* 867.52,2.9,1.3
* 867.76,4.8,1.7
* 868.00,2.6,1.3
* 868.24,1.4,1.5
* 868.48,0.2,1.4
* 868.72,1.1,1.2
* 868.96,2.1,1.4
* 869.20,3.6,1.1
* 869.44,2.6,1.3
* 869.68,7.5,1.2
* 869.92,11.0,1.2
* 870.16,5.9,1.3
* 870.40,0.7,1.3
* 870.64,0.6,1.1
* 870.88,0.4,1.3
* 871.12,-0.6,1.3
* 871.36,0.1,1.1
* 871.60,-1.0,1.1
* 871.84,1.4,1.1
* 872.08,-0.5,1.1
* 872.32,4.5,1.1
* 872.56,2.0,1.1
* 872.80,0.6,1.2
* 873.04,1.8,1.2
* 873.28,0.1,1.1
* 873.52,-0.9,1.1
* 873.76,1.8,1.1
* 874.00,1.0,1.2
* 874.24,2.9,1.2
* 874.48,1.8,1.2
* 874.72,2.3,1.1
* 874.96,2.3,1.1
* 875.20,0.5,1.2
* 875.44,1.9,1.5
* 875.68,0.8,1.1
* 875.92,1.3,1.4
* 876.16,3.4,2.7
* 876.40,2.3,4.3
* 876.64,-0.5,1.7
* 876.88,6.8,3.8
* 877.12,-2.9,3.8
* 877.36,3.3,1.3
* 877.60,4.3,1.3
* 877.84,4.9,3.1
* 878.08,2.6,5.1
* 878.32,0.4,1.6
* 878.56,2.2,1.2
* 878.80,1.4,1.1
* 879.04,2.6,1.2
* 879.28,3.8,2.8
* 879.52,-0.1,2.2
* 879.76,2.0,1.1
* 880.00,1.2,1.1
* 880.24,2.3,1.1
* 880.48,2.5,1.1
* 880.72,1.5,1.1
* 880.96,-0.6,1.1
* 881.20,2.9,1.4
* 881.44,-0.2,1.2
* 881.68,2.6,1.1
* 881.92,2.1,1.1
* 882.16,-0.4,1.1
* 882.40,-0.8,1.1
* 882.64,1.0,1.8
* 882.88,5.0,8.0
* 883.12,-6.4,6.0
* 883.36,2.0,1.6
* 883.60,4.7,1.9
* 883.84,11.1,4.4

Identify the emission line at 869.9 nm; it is H-gamma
